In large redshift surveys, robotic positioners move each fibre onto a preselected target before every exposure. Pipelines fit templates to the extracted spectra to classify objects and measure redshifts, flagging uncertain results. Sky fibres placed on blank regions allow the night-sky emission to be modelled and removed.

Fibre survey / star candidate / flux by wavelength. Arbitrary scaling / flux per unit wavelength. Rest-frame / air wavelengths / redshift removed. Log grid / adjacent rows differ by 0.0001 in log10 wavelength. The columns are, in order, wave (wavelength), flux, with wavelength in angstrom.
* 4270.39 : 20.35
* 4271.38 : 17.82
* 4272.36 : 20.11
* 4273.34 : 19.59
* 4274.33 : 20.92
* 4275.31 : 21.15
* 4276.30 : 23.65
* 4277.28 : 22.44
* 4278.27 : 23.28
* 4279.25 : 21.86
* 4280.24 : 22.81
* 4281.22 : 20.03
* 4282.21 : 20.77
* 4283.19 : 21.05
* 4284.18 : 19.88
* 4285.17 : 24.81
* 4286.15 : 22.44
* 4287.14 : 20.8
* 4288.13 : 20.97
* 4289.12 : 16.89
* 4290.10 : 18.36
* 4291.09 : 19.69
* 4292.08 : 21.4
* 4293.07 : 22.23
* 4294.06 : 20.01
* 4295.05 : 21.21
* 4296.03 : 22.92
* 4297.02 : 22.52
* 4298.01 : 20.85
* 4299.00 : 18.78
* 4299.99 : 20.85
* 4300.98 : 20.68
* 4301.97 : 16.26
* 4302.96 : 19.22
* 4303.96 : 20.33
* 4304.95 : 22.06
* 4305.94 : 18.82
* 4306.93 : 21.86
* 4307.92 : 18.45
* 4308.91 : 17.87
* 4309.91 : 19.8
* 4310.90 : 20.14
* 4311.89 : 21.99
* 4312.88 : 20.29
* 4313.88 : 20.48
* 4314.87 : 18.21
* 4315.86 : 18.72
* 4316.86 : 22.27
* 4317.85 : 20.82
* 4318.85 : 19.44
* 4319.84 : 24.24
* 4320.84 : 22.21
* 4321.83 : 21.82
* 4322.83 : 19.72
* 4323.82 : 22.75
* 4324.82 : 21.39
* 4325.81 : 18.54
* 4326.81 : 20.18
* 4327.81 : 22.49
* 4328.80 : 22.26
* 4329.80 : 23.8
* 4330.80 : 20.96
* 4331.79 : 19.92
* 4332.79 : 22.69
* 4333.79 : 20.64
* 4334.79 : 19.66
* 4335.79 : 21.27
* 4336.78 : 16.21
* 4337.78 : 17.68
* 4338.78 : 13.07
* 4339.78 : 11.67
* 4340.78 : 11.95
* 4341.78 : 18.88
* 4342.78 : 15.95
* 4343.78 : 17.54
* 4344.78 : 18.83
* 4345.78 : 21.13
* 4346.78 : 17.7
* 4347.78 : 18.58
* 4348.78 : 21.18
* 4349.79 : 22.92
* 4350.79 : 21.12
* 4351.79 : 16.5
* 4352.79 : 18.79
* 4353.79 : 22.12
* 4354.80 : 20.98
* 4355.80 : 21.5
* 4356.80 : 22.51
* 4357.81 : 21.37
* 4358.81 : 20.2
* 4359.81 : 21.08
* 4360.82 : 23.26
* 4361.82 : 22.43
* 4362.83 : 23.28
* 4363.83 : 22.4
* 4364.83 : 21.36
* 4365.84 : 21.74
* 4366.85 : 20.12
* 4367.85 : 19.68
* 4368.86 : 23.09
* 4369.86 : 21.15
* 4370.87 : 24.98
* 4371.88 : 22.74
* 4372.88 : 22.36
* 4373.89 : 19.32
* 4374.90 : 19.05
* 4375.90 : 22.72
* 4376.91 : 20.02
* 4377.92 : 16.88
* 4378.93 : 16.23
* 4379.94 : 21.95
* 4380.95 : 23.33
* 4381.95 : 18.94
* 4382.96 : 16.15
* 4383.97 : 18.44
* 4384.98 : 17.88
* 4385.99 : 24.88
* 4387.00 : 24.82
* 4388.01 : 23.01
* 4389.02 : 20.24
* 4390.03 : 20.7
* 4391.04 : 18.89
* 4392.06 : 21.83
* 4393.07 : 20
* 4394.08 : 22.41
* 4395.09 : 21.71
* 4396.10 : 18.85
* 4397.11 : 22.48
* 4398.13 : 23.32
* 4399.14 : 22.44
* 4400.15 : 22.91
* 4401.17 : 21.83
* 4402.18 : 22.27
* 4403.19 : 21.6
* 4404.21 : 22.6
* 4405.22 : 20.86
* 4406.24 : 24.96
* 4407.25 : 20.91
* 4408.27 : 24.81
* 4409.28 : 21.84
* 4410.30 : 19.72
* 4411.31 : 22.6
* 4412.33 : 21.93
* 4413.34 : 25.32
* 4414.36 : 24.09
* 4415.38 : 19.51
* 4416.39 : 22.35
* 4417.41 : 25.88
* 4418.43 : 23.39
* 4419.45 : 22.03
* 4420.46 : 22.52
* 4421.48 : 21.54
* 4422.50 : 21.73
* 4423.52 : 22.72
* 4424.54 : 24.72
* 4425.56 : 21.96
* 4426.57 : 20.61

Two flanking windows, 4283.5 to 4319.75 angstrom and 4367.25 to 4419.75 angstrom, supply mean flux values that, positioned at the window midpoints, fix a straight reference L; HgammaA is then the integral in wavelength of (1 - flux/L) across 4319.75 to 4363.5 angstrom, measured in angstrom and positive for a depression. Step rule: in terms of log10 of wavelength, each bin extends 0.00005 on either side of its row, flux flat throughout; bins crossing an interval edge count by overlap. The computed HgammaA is 1.8 angstrom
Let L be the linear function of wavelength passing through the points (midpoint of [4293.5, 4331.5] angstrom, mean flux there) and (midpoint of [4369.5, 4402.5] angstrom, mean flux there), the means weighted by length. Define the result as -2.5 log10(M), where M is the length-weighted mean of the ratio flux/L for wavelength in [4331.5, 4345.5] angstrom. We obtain 0.18 mag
